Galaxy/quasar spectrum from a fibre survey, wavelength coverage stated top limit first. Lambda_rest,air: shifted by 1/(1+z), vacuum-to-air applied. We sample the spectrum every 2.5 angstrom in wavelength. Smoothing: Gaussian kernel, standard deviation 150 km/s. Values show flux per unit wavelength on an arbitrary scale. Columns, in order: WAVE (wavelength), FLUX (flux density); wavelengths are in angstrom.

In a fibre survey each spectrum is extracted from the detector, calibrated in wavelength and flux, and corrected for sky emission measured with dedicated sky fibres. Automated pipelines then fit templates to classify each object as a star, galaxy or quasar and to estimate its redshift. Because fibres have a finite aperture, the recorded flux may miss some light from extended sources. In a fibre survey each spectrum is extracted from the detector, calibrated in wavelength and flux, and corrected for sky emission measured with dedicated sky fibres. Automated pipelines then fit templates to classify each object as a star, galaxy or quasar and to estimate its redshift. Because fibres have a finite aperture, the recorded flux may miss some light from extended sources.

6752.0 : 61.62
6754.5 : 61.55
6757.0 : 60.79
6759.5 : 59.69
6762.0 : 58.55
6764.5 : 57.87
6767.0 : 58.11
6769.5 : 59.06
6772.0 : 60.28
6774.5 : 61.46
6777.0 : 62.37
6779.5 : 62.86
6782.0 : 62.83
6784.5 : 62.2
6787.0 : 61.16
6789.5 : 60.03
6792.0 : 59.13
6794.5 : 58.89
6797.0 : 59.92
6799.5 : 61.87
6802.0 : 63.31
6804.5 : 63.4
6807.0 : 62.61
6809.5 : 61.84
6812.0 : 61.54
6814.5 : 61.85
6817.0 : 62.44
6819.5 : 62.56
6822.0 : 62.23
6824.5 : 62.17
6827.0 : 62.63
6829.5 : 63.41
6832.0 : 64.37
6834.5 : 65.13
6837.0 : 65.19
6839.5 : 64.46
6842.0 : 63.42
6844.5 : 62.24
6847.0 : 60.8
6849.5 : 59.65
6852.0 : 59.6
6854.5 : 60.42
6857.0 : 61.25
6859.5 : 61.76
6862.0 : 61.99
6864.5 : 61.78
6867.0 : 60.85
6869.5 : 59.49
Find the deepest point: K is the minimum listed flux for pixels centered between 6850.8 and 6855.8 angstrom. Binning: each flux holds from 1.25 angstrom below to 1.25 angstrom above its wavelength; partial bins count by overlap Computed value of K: 59.6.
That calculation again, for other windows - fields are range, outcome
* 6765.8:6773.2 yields 58.11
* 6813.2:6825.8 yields 61.85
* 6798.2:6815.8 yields 61.54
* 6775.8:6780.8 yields 62.37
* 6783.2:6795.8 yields 58.89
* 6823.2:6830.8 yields 62.17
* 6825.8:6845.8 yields 62.24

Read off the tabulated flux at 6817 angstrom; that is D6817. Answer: 62.44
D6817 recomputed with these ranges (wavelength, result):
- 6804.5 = 63.4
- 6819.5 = 62.56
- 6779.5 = 62.86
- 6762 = 58.55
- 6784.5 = 62.2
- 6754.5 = 61.55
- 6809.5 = 61.84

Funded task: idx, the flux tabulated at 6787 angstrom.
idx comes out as 61.16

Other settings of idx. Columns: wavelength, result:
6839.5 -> 64.46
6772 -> 60.28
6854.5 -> 60.42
